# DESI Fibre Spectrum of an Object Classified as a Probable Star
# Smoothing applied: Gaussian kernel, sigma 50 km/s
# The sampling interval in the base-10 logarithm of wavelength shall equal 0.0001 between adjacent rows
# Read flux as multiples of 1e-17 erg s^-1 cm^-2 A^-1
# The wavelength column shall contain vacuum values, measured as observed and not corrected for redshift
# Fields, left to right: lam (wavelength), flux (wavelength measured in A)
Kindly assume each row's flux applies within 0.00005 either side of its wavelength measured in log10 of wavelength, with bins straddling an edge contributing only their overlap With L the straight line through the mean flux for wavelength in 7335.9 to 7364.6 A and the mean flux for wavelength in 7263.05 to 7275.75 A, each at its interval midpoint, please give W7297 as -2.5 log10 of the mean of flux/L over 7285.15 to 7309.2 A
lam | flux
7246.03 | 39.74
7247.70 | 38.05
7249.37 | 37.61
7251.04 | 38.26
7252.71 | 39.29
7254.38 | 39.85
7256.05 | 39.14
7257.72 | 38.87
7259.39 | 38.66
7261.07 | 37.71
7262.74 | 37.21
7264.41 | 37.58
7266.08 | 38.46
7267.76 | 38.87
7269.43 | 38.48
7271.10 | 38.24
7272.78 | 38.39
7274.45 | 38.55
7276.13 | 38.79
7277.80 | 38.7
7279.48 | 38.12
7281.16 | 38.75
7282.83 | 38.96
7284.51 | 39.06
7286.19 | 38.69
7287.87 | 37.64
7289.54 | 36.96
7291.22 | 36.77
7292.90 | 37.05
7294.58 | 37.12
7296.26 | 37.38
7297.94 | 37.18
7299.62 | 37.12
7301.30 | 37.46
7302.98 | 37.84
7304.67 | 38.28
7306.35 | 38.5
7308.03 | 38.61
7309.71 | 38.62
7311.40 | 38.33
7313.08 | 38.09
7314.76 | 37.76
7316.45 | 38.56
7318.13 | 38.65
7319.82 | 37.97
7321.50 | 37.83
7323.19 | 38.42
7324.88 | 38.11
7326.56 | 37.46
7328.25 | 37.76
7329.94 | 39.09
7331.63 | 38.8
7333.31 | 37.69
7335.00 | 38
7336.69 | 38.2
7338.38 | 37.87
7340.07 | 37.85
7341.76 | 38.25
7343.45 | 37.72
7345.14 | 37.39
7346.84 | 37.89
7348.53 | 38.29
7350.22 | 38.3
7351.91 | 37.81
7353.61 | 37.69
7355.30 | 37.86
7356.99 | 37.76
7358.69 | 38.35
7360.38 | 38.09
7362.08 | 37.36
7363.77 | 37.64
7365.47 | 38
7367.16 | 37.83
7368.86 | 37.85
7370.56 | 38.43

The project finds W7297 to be 0.015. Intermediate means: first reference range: 38.3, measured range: 37.6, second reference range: 37.9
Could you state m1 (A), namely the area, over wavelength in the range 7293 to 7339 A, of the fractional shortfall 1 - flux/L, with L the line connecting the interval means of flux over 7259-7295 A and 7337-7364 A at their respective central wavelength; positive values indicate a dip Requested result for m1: 0.0 A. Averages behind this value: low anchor 38.1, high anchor 37.9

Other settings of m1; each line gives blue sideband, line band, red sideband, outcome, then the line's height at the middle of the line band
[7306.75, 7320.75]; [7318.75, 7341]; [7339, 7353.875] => 0.0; 38.1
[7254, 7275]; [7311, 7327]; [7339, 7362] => 0.0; 38.1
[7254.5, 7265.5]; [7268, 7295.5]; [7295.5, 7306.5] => -0.1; 37.9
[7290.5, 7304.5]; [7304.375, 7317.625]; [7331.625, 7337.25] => -0.3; 37.6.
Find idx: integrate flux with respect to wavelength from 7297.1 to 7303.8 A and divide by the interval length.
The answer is 37.4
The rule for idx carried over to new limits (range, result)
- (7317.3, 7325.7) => 38.2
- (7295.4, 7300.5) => 37.2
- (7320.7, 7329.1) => 37.9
